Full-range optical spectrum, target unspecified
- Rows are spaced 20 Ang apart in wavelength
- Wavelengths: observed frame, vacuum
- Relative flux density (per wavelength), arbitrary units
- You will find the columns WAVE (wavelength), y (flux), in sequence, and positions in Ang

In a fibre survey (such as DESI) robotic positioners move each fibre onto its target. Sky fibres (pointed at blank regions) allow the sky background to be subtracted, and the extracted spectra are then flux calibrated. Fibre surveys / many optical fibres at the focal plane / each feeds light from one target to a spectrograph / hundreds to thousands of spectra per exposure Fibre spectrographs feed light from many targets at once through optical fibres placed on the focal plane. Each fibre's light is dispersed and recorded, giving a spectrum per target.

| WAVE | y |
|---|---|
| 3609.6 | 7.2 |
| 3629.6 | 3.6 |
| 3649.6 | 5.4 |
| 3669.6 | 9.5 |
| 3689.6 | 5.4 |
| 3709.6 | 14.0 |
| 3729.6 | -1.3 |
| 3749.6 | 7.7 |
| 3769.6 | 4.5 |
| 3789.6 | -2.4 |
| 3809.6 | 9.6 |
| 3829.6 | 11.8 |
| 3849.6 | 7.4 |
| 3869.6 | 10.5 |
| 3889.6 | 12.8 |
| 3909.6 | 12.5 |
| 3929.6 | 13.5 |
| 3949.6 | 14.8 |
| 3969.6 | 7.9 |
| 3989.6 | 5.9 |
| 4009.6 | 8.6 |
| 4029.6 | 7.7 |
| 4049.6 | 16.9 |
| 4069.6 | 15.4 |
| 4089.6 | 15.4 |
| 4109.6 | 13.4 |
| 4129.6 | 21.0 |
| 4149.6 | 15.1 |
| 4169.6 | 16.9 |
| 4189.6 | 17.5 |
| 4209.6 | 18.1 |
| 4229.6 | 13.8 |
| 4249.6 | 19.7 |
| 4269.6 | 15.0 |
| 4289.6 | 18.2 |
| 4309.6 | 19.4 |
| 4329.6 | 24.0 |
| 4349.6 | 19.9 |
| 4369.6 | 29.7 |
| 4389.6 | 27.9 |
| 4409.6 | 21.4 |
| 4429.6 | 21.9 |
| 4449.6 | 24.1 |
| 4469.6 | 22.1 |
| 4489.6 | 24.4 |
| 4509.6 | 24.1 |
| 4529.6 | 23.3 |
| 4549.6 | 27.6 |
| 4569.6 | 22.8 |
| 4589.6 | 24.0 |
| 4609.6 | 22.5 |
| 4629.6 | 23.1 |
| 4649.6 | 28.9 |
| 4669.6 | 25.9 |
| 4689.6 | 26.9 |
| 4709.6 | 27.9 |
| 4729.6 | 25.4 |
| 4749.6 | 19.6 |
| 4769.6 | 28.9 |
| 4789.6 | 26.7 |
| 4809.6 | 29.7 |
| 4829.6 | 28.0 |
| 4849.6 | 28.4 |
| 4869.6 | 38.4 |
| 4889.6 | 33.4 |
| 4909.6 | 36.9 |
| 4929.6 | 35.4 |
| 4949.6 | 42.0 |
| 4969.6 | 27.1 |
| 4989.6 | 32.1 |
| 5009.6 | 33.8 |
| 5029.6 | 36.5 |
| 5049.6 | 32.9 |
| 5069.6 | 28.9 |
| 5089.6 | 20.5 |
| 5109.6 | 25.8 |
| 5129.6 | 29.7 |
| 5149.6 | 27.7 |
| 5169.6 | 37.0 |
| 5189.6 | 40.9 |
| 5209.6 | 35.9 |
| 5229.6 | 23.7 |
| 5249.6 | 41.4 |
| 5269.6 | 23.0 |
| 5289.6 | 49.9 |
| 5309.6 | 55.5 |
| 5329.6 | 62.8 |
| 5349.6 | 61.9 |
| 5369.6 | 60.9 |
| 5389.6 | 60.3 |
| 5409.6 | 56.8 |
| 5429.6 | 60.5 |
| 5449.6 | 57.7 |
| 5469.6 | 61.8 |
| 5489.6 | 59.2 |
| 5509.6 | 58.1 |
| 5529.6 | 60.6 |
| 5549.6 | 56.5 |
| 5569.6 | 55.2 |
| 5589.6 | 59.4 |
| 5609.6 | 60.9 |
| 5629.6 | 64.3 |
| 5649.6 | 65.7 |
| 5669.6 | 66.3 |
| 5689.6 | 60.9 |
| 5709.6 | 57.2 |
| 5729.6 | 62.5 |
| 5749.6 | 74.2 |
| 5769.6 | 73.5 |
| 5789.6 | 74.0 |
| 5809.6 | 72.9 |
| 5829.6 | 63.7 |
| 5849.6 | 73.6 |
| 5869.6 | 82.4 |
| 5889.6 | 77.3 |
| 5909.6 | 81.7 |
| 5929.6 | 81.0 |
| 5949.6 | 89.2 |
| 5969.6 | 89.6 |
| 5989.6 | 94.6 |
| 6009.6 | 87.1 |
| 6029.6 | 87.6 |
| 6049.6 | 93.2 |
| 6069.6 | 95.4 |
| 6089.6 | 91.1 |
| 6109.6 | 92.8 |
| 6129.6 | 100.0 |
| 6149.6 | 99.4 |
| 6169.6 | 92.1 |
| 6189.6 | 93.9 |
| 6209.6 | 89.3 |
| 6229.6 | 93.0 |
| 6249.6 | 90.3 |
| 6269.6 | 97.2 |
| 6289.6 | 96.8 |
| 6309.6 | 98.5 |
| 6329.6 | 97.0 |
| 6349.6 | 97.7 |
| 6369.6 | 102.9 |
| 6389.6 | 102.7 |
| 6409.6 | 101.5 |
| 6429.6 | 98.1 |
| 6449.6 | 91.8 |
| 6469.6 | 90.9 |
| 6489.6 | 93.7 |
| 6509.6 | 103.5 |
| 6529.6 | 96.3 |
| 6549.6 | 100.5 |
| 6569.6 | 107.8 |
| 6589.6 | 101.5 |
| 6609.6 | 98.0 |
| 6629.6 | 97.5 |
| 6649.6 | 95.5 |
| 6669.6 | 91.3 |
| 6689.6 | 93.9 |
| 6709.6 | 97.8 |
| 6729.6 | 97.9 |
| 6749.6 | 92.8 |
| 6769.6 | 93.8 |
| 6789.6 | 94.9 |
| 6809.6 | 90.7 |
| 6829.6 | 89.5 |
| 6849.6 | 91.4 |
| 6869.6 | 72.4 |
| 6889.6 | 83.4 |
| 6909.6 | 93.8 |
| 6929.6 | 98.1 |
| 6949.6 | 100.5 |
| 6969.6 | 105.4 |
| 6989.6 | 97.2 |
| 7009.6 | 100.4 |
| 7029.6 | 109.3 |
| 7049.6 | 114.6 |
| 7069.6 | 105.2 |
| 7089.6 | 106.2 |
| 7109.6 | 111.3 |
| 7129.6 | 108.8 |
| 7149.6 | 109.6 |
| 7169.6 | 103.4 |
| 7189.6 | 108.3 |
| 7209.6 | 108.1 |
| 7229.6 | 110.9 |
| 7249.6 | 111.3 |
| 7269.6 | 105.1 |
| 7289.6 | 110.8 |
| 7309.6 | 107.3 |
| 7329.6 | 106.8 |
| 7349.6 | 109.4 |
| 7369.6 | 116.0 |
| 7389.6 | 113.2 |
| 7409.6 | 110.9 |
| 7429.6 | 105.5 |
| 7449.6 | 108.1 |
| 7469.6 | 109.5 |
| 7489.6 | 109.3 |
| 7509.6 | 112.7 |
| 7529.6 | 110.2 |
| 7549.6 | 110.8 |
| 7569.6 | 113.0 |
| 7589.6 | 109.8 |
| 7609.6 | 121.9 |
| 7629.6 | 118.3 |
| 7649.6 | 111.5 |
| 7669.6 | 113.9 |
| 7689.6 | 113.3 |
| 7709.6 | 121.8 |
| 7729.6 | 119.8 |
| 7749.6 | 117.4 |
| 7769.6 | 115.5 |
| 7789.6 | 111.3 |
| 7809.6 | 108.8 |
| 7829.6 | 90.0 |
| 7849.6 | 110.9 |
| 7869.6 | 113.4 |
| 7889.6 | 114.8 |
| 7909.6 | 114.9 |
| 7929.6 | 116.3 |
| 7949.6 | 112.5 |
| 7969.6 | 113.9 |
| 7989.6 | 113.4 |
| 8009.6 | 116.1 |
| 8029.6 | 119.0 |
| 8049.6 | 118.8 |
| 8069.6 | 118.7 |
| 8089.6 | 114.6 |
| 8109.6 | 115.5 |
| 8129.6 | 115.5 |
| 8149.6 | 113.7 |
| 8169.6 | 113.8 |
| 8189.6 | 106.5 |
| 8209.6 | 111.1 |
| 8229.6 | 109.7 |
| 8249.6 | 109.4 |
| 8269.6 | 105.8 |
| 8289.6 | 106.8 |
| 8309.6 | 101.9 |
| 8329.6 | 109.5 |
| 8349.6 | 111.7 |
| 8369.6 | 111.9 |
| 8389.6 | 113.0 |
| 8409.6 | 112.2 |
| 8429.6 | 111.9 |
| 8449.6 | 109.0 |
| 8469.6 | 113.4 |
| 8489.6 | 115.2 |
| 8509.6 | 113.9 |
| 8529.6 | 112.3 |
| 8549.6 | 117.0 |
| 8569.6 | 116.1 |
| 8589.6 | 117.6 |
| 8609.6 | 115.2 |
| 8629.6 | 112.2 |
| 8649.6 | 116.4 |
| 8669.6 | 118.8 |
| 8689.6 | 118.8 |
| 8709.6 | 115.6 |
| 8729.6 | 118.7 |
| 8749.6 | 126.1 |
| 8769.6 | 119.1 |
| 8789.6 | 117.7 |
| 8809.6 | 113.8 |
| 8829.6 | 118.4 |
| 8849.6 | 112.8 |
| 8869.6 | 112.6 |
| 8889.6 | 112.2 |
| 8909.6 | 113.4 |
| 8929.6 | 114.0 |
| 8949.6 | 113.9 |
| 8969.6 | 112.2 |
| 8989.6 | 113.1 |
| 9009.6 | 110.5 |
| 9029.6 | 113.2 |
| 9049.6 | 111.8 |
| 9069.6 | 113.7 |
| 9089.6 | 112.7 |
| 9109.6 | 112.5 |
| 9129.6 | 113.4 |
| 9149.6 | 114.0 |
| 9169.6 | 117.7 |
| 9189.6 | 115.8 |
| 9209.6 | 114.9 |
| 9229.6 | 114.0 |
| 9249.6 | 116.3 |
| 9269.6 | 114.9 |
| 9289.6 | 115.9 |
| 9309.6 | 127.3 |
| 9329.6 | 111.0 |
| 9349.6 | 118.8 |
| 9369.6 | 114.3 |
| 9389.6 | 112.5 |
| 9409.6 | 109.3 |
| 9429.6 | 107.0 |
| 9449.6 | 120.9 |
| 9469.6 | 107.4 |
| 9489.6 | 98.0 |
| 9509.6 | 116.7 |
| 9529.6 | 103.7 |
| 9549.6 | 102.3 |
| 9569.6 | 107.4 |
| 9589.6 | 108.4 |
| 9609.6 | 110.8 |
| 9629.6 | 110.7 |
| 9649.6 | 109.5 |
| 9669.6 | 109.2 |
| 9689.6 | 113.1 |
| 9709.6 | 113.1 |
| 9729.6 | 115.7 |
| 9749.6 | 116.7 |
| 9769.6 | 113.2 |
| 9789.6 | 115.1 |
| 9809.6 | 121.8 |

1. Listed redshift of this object 0.33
